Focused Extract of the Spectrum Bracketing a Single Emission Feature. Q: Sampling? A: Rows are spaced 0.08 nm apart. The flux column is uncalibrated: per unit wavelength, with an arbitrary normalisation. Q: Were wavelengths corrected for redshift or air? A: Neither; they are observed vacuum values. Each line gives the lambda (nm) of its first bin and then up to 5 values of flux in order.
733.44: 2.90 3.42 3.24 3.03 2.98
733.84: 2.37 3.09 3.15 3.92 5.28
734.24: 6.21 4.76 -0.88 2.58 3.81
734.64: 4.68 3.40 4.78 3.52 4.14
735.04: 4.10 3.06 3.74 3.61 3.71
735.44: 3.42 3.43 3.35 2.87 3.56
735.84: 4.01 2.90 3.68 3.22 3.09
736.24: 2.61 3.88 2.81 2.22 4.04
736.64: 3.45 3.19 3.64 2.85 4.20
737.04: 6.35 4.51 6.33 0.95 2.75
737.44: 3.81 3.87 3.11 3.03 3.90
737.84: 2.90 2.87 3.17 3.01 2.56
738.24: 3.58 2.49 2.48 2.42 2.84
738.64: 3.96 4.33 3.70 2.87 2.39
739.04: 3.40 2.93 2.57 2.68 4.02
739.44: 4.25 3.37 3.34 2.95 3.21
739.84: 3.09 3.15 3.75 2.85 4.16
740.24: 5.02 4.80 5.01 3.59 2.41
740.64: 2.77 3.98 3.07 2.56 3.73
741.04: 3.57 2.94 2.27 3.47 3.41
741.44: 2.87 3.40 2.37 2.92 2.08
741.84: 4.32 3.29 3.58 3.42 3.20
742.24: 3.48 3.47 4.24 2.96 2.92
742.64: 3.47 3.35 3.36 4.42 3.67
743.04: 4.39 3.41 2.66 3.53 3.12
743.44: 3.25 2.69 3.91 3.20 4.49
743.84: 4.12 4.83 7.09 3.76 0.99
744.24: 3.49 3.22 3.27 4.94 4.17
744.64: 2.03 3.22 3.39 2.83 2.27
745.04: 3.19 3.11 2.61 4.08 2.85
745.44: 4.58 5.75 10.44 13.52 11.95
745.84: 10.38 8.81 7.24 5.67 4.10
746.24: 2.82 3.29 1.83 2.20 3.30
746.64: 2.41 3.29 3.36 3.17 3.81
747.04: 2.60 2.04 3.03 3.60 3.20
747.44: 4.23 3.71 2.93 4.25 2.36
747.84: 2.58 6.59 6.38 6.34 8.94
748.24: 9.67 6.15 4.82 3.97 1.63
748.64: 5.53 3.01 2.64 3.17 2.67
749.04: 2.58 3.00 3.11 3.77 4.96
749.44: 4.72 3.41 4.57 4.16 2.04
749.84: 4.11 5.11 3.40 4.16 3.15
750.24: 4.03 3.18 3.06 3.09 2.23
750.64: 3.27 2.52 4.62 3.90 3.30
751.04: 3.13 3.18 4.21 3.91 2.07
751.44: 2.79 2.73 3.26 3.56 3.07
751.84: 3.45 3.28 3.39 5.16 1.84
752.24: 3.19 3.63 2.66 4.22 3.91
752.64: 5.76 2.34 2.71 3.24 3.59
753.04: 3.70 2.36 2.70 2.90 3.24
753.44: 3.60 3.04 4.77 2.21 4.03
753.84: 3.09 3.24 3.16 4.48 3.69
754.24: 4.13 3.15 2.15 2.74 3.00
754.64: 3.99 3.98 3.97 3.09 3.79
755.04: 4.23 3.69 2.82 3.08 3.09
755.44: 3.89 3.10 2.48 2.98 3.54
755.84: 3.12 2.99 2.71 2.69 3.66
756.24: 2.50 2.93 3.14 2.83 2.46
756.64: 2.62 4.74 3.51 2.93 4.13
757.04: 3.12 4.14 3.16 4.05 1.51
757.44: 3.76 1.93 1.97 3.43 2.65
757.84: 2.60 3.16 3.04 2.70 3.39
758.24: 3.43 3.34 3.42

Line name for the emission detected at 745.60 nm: H-alpha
